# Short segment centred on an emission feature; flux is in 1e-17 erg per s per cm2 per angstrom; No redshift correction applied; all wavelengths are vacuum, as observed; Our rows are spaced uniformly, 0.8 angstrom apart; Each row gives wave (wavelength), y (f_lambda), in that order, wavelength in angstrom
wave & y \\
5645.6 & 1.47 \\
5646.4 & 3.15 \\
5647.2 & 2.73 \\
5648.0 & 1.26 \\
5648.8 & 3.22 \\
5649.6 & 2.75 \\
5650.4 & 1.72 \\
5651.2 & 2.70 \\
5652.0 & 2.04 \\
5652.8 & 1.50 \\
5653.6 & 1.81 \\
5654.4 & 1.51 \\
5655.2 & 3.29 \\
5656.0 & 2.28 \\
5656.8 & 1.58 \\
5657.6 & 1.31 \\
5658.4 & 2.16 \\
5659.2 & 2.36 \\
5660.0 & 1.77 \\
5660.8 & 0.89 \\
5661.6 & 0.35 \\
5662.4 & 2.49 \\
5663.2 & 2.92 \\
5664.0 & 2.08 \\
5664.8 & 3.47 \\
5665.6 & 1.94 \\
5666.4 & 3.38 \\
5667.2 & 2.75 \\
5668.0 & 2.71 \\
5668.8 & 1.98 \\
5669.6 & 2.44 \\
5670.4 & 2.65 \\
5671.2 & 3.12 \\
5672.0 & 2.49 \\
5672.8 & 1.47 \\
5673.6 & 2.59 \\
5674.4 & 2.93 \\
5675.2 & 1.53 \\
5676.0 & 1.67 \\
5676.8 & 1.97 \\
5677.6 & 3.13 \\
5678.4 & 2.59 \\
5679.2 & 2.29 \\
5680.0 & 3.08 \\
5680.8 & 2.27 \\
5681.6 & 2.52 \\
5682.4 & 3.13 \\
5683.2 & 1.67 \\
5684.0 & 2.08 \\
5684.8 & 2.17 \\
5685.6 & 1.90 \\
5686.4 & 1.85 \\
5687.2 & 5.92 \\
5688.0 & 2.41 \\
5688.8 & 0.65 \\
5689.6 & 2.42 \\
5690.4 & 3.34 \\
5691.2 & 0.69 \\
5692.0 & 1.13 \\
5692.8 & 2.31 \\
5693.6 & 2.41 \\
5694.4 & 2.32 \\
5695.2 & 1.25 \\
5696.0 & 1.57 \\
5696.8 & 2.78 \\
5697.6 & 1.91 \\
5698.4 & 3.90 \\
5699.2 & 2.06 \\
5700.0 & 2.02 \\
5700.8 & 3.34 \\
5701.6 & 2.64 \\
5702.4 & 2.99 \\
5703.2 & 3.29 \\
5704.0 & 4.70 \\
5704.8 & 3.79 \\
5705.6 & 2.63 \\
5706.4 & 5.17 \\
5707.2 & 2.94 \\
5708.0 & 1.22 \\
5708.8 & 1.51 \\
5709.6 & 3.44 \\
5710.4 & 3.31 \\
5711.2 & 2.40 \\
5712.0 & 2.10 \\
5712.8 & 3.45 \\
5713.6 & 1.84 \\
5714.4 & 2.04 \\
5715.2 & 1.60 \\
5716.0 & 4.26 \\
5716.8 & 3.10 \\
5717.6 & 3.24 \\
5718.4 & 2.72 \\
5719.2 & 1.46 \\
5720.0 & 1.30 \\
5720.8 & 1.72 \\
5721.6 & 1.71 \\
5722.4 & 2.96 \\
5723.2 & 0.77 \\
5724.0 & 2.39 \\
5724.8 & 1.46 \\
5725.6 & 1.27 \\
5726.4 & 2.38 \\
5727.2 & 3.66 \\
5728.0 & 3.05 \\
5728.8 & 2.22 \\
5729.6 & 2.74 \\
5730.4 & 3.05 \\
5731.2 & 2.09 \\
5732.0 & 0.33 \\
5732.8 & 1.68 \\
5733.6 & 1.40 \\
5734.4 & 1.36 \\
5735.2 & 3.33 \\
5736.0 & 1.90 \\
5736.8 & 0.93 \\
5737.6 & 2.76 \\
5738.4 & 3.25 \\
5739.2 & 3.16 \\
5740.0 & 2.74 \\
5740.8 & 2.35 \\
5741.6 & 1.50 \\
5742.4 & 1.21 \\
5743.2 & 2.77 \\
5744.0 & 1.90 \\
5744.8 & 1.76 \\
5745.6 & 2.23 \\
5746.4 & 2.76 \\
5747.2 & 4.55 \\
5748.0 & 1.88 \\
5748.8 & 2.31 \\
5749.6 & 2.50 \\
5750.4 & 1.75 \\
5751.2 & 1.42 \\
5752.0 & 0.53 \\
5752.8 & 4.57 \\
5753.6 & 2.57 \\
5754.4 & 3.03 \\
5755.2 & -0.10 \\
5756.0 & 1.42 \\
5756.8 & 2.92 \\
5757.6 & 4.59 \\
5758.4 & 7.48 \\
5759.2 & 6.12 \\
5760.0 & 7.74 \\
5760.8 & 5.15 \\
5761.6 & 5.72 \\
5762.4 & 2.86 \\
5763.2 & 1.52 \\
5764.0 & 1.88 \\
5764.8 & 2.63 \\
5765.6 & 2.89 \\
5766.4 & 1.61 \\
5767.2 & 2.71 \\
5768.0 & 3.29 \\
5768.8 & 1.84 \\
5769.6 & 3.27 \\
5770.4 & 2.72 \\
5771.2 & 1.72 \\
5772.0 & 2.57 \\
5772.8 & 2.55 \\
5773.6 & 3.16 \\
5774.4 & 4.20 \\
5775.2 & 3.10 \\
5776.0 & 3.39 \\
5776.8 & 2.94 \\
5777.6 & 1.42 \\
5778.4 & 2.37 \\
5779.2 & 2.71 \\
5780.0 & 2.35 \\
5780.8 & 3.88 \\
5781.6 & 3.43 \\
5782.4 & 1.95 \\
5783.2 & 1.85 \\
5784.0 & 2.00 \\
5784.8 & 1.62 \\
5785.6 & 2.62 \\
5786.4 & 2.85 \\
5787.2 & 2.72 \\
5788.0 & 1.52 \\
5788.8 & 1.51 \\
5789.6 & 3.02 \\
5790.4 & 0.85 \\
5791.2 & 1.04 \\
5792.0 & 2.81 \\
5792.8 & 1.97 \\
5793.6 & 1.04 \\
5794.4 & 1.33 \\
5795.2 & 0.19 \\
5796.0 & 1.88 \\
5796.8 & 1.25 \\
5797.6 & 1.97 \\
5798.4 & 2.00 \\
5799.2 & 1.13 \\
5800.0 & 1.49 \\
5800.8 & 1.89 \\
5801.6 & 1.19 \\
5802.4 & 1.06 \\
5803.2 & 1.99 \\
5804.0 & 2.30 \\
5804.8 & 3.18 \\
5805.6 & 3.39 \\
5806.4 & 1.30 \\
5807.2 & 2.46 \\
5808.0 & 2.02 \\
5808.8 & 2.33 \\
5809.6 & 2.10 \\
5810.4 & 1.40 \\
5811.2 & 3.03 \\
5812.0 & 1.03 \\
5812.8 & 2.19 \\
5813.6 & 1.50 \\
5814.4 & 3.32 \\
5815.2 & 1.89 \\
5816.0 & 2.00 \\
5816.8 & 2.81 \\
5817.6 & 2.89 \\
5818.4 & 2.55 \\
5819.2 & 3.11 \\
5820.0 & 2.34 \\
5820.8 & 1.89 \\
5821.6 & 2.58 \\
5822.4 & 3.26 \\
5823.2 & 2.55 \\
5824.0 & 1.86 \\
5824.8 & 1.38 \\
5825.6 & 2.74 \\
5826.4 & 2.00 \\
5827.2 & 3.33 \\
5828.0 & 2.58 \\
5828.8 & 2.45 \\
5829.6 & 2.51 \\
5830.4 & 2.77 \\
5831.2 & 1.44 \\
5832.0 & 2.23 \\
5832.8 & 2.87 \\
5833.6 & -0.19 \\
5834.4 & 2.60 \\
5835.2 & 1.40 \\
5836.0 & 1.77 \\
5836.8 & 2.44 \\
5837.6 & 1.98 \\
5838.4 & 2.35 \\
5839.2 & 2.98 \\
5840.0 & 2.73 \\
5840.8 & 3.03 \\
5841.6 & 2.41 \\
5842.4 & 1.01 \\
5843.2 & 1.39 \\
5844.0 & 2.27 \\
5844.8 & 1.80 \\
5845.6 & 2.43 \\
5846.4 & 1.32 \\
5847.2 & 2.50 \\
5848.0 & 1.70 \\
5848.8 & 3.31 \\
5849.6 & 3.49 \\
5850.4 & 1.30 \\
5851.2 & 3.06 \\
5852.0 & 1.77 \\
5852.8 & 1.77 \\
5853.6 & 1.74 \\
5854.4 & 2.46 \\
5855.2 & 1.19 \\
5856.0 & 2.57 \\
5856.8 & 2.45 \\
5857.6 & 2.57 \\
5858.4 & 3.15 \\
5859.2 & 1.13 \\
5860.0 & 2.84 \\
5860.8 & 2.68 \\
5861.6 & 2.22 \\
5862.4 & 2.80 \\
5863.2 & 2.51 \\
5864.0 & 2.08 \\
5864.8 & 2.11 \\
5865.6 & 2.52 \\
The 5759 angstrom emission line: [O III]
